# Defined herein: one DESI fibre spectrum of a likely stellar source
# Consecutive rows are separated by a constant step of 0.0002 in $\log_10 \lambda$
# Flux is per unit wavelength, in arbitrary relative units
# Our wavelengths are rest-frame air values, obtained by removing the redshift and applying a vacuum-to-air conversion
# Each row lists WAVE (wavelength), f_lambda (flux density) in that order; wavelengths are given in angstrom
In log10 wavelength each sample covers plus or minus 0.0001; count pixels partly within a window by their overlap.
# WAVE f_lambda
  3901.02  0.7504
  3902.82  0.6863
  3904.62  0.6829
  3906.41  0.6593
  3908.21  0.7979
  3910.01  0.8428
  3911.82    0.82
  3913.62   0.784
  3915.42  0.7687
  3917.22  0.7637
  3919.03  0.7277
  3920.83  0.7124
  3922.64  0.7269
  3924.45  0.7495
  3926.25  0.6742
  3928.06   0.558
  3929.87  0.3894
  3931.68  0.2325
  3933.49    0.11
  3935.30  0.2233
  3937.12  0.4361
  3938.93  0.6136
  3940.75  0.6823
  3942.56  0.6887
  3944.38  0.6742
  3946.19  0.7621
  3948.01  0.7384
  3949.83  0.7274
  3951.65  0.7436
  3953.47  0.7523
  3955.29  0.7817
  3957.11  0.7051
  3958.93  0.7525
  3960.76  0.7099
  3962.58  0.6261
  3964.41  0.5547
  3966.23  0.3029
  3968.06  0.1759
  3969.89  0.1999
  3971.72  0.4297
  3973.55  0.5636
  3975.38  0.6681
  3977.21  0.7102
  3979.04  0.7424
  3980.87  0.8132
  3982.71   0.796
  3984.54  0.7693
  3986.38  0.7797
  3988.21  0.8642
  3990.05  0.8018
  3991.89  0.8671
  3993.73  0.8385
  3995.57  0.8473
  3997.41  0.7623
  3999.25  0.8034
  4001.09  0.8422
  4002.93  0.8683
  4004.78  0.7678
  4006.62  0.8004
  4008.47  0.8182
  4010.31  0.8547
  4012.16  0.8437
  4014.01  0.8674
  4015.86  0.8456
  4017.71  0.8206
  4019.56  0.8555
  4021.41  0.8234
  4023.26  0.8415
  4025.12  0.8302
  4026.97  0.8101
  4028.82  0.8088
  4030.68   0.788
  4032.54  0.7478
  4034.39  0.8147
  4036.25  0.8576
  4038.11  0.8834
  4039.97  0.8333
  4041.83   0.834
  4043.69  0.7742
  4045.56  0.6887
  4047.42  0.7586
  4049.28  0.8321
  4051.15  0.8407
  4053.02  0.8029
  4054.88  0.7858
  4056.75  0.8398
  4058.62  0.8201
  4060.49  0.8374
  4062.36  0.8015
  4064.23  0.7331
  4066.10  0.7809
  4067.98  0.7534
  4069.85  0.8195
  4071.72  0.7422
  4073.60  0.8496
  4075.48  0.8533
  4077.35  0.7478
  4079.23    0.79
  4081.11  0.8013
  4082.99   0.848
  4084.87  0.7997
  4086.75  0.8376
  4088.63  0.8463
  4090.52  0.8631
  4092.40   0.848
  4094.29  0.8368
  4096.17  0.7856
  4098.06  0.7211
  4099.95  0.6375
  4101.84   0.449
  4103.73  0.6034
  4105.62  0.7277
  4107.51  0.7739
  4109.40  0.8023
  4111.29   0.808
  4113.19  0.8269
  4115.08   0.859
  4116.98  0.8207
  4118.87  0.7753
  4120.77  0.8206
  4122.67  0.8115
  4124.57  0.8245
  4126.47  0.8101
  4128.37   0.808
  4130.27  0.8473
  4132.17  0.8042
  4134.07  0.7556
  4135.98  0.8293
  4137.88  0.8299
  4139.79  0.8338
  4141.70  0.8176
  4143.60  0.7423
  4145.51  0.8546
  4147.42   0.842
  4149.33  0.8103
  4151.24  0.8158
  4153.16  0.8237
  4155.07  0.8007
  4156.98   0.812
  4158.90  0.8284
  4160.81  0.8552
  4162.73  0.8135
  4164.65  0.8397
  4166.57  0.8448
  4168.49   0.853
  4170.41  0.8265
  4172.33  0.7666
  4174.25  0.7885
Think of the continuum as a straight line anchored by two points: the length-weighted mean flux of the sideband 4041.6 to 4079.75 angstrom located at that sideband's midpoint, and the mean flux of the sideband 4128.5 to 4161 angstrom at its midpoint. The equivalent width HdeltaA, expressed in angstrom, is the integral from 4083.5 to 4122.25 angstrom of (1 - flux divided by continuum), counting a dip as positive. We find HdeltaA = 1.5 angstrom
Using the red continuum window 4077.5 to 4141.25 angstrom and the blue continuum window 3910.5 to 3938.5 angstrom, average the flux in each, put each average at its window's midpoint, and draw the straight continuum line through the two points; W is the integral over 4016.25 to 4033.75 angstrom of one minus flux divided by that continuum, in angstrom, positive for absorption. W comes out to -3.0 angstrom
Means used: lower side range 0.582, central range 0.815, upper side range 0.789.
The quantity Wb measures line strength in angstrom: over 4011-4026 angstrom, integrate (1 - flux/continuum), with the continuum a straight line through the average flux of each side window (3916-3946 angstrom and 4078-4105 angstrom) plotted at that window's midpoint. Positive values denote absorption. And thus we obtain -3.8 angstrom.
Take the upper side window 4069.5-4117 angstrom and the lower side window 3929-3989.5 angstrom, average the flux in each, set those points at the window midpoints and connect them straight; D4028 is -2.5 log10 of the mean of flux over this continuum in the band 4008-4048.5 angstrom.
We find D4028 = -0.18 mag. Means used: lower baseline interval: 0.599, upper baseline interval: 0.779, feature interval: 0.818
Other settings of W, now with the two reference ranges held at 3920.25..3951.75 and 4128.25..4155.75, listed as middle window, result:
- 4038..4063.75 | -3.5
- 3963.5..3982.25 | 2.9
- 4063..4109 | -1.3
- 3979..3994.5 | -4.3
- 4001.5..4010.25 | -2.2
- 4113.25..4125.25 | -0.5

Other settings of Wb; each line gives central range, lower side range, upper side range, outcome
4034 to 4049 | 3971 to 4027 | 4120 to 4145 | -0.14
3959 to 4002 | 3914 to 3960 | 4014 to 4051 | 2.62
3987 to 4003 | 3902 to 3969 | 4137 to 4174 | -3.48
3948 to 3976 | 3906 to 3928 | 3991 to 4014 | 7.25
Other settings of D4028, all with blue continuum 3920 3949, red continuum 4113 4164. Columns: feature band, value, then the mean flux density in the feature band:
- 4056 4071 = -0.106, 0.797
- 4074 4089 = -0.097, 0.816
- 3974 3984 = -0.195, 0.739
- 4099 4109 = 0.195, 0.647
